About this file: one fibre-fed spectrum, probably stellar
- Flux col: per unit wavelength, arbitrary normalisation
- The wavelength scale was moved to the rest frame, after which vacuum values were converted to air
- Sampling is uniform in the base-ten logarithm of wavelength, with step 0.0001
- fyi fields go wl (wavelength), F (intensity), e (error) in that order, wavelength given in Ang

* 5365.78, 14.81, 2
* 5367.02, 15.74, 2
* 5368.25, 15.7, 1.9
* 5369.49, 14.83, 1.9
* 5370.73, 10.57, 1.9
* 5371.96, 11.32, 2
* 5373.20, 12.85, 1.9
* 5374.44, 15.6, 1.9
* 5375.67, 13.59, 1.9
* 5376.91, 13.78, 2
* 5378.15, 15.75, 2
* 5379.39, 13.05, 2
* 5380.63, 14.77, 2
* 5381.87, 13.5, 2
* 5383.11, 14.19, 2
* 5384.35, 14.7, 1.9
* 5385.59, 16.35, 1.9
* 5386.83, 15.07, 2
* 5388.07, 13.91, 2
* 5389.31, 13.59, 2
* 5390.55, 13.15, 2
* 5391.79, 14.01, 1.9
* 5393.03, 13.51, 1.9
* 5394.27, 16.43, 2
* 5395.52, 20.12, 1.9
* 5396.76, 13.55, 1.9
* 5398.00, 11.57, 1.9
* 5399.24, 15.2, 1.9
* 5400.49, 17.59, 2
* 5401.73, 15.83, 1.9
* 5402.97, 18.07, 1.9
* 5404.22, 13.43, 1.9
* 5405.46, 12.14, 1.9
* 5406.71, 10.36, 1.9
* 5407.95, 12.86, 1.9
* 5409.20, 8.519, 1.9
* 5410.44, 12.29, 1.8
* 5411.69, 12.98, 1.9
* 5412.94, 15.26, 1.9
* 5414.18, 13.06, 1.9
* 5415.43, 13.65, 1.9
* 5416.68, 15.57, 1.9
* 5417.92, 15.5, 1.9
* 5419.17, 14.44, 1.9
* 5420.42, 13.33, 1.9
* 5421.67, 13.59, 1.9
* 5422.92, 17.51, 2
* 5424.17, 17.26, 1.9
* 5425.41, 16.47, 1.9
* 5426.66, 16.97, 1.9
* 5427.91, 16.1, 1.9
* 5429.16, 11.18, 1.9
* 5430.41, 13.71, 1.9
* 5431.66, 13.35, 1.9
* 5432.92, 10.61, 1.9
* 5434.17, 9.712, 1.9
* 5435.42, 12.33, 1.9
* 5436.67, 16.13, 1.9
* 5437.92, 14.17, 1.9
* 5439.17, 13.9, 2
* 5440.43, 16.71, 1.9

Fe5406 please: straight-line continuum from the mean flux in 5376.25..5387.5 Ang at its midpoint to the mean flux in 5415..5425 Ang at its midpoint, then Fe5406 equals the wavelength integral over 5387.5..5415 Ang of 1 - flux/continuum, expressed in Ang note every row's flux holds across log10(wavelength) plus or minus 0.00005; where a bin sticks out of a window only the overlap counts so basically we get 1.65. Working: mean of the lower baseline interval 14.6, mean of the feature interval 14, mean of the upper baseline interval 15.2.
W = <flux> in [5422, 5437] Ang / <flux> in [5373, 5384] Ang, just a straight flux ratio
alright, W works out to 1.0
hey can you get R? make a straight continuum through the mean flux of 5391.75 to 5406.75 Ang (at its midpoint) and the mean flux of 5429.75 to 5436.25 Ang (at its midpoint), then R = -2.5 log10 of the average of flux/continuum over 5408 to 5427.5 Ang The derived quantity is -0.09 mag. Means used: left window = 15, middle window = 14.4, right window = 12.1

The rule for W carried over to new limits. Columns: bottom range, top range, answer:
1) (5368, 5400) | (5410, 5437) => 0.99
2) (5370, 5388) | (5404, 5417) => 0.91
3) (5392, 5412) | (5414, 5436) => 1.01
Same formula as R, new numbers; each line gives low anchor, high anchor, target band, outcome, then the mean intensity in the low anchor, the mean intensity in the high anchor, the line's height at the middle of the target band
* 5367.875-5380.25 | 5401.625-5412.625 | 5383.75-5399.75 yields -0.11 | 13.7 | 12.9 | 13.2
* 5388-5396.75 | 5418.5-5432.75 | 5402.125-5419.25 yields 0.11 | 14.9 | 14.8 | 14.8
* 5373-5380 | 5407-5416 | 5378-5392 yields -0.04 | 14.2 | 12.6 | 13.8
